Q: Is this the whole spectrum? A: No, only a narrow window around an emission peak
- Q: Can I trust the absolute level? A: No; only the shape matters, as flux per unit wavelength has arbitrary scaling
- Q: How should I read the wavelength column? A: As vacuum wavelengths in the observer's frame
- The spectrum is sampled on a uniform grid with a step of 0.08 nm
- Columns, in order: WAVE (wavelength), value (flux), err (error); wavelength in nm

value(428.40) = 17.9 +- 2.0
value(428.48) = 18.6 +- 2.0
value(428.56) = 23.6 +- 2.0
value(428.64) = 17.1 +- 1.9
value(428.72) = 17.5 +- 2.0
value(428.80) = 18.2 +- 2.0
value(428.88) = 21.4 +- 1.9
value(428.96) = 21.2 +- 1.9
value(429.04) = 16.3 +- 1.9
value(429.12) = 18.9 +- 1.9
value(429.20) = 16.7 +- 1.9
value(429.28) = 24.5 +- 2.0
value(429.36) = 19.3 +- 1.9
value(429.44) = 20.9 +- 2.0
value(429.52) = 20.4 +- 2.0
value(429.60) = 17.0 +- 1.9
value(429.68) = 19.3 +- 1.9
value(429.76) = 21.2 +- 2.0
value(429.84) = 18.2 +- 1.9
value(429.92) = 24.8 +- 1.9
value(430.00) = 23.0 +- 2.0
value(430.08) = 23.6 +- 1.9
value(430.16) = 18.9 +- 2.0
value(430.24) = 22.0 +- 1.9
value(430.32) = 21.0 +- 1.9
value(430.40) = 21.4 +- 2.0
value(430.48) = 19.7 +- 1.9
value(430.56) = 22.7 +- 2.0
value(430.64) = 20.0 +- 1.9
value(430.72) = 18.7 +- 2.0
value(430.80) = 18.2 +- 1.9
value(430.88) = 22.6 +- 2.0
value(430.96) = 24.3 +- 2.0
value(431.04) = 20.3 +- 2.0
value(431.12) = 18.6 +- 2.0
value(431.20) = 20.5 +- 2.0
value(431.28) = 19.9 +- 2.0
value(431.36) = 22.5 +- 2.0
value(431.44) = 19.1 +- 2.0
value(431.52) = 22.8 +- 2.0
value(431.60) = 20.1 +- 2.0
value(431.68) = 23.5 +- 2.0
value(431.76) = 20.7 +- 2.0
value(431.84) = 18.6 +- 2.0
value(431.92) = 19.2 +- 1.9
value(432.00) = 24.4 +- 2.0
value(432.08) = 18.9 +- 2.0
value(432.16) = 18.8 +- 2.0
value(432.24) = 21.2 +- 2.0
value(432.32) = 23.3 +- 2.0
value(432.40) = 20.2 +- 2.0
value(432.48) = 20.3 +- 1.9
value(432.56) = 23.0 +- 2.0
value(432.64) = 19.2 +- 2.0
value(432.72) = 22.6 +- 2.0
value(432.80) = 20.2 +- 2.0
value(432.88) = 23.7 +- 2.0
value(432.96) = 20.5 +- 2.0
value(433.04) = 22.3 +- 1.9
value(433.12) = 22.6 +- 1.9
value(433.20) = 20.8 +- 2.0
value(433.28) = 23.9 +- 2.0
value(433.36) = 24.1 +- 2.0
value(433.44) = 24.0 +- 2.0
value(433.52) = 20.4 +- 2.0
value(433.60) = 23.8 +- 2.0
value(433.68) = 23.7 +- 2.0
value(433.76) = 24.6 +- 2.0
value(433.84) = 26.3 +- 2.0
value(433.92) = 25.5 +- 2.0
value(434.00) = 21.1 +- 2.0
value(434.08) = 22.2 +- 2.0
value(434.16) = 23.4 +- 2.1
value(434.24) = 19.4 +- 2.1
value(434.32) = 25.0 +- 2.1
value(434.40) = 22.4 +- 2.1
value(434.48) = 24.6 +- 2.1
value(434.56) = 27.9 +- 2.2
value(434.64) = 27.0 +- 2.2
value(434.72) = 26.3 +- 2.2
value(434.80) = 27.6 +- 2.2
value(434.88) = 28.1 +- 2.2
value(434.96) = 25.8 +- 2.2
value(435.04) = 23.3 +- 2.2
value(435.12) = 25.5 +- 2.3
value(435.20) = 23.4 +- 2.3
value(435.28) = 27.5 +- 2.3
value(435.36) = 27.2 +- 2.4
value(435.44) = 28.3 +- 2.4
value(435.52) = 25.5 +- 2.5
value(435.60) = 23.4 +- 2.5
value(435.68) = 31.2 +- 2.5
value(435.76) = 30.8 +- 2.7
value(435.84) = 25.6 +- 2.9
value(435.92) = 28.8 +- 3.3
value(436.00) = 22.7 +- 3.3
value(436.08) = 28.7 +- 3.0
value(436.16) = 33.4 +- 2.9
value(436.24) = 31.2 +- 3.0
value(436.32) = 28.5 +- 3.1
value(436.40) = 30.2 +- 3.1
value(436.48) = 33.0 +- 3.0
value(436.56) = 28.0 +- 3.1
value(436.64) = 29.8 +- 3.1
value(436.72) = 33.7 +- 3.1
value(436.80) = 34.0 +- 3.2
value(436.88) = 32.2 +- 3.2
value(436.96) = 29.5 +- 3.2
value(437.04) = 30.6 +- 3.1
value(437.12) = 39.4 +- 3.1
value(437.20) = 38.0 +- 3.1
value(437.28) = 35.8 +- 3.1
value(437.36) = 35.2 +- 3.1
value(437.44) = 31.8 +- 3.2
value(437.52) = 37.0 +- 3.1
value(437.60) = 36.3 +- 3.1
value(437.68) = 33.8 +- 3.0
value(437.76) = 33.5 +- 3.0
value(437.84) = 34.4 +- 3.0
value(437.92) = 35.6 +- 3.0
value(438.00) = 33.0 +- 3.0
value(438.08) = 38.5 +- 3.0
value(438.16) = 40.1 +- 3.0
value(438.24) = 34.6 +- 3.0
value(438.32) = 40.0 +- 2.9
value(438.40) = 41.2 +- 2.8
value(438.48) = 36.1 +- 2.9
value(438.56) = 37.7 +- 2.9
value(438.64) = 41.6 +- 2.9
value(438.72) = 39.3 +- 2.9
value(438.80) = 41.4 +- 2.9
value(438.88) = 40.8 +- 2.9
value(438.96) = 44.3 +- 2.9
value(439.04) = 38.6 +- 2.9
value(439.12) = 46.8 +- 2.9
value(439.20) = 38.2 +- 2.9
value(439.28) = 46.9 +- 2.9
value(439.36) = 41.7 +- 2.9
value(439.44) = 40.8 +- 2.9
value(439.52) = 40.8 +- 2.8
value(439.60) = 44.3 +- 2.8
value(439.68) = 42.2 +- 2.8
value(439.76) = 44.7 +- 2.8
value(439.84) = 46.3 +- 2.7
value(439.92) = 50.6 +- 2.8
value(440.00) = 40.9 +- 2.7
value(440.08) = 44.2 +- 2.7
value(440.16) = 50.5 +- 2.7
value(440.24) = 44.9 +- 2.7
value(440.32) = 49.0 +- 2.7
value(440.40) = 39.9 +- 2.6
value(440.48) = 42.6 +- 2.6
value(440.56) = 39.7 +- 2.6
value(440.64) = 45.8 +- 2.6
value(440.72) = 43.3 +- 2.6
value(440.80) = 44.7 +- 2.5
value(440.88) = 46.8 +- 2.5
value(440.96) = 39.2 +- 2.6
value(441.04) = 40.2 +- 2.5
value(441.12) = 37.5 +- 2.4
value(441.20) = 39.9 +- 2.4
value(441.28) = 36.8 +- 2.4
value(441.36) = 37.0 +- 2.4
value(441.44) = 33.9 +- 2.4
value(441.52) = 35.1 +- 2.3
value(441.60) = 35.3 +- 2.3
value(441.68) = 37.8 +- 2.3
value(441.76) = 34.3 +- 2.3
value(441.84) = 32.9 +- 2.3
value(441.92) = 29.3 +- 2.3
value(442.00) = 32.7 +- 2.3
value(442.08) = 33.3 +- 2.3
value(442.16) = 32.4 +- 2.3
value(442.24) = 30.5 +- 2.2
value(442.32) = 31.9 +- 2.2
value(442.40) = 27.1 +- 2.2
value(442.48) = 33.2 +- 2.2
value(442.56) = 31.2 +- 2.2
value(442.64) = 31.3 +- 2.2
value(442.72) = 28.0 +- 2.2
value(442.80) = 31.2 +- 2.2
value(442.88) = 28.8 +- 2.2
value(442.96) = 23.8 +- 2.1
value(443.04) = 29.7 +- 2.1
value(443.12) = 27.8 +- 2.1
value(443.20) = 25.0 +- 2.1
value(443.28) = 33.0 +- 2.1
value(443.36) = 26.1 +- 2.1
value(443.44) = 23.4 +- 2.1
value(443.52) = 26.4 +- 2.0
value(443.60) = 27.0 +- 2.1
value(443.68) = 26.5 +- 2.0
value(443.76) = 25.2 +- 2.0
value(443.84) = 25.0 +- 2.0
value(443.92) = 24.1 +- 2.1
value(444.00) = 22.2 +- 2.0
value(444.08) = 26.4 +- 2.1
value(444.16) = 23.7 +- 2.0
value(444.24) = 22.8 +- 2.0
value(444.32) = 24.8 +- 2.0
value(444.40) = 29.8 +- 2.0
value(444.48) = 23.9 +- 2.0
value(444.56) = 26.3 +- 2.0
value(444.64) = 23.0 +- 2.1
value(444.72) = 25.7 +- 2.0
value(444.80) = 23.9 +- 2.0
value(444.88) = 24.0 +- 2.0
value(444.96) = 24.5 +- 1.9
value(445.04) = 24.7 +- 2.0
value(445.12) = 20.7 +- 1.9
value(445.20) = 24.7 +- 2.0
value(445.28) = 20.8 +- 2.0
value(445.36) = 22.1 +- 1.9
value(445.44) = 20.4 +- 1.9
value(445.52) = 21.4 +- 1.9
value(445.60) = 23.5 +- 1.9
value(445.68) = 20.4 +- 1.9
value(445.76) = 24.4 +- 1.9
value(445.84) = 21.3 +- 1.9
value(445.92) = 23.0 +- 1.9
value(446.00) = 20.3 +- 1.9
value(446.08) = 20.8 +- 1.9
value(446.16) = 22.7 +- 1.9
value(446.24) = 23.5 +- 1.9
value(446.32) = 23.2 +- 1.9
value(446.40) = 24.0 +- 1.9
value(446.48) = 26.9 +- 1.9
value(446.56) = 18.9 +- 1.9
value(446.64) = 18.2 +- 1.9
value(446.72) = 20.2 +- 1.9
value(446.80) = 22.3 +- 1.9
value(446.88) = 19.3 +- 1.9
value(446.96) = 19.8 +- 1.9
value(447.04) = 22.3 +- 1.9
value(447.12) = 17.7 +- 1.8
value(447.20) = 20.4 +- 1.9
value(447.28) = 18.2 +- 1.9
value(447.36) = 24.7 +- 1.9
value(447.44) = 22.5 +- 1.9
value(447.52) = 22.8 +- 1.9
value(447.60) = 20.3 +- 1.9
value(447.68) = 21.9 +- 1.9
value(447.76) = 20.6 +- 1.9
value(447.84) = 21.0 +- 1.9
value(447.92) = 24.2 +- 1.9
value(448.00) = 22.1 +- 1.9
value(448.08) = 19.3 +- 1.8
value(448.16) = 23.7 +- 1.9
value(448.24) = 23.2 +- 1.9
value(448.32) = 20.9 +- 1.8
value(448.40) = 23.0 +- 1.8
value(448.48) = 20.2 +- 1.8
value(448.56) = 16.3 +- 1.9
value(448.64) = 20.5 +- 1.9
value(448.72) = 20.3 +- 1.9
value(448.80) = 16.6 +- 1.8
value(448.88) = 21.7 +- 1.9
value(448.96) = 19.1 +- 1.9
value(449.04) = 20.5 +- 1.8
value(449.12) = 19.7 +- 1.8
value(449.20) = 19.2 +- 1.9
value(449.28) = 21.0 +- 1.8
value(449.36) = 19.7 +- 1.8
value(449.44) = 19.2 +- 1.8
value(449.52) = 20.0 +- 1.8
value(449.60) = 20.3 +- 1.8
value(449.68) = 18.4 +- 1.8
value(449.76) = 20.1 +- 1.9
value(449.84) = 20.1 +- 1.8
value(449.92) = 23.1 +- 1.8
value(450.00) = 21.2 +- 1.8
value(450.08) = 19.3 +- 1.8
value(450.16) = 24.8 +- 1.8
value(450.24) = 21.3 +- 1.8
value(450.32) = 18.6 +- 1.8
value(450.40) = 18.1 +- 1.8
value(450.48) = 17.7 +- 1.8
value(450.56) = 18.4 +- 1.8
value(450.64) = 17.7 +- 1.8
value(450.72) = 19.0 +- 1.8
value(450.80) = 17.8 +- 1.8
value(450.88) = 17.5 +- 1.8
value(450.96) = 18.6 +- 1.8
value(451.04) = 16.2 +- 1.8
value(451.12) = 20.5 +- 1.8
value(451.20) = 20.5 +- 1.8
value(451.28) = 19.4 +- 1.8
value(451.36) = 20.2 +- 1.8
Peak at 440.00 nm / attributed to C IV 1549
